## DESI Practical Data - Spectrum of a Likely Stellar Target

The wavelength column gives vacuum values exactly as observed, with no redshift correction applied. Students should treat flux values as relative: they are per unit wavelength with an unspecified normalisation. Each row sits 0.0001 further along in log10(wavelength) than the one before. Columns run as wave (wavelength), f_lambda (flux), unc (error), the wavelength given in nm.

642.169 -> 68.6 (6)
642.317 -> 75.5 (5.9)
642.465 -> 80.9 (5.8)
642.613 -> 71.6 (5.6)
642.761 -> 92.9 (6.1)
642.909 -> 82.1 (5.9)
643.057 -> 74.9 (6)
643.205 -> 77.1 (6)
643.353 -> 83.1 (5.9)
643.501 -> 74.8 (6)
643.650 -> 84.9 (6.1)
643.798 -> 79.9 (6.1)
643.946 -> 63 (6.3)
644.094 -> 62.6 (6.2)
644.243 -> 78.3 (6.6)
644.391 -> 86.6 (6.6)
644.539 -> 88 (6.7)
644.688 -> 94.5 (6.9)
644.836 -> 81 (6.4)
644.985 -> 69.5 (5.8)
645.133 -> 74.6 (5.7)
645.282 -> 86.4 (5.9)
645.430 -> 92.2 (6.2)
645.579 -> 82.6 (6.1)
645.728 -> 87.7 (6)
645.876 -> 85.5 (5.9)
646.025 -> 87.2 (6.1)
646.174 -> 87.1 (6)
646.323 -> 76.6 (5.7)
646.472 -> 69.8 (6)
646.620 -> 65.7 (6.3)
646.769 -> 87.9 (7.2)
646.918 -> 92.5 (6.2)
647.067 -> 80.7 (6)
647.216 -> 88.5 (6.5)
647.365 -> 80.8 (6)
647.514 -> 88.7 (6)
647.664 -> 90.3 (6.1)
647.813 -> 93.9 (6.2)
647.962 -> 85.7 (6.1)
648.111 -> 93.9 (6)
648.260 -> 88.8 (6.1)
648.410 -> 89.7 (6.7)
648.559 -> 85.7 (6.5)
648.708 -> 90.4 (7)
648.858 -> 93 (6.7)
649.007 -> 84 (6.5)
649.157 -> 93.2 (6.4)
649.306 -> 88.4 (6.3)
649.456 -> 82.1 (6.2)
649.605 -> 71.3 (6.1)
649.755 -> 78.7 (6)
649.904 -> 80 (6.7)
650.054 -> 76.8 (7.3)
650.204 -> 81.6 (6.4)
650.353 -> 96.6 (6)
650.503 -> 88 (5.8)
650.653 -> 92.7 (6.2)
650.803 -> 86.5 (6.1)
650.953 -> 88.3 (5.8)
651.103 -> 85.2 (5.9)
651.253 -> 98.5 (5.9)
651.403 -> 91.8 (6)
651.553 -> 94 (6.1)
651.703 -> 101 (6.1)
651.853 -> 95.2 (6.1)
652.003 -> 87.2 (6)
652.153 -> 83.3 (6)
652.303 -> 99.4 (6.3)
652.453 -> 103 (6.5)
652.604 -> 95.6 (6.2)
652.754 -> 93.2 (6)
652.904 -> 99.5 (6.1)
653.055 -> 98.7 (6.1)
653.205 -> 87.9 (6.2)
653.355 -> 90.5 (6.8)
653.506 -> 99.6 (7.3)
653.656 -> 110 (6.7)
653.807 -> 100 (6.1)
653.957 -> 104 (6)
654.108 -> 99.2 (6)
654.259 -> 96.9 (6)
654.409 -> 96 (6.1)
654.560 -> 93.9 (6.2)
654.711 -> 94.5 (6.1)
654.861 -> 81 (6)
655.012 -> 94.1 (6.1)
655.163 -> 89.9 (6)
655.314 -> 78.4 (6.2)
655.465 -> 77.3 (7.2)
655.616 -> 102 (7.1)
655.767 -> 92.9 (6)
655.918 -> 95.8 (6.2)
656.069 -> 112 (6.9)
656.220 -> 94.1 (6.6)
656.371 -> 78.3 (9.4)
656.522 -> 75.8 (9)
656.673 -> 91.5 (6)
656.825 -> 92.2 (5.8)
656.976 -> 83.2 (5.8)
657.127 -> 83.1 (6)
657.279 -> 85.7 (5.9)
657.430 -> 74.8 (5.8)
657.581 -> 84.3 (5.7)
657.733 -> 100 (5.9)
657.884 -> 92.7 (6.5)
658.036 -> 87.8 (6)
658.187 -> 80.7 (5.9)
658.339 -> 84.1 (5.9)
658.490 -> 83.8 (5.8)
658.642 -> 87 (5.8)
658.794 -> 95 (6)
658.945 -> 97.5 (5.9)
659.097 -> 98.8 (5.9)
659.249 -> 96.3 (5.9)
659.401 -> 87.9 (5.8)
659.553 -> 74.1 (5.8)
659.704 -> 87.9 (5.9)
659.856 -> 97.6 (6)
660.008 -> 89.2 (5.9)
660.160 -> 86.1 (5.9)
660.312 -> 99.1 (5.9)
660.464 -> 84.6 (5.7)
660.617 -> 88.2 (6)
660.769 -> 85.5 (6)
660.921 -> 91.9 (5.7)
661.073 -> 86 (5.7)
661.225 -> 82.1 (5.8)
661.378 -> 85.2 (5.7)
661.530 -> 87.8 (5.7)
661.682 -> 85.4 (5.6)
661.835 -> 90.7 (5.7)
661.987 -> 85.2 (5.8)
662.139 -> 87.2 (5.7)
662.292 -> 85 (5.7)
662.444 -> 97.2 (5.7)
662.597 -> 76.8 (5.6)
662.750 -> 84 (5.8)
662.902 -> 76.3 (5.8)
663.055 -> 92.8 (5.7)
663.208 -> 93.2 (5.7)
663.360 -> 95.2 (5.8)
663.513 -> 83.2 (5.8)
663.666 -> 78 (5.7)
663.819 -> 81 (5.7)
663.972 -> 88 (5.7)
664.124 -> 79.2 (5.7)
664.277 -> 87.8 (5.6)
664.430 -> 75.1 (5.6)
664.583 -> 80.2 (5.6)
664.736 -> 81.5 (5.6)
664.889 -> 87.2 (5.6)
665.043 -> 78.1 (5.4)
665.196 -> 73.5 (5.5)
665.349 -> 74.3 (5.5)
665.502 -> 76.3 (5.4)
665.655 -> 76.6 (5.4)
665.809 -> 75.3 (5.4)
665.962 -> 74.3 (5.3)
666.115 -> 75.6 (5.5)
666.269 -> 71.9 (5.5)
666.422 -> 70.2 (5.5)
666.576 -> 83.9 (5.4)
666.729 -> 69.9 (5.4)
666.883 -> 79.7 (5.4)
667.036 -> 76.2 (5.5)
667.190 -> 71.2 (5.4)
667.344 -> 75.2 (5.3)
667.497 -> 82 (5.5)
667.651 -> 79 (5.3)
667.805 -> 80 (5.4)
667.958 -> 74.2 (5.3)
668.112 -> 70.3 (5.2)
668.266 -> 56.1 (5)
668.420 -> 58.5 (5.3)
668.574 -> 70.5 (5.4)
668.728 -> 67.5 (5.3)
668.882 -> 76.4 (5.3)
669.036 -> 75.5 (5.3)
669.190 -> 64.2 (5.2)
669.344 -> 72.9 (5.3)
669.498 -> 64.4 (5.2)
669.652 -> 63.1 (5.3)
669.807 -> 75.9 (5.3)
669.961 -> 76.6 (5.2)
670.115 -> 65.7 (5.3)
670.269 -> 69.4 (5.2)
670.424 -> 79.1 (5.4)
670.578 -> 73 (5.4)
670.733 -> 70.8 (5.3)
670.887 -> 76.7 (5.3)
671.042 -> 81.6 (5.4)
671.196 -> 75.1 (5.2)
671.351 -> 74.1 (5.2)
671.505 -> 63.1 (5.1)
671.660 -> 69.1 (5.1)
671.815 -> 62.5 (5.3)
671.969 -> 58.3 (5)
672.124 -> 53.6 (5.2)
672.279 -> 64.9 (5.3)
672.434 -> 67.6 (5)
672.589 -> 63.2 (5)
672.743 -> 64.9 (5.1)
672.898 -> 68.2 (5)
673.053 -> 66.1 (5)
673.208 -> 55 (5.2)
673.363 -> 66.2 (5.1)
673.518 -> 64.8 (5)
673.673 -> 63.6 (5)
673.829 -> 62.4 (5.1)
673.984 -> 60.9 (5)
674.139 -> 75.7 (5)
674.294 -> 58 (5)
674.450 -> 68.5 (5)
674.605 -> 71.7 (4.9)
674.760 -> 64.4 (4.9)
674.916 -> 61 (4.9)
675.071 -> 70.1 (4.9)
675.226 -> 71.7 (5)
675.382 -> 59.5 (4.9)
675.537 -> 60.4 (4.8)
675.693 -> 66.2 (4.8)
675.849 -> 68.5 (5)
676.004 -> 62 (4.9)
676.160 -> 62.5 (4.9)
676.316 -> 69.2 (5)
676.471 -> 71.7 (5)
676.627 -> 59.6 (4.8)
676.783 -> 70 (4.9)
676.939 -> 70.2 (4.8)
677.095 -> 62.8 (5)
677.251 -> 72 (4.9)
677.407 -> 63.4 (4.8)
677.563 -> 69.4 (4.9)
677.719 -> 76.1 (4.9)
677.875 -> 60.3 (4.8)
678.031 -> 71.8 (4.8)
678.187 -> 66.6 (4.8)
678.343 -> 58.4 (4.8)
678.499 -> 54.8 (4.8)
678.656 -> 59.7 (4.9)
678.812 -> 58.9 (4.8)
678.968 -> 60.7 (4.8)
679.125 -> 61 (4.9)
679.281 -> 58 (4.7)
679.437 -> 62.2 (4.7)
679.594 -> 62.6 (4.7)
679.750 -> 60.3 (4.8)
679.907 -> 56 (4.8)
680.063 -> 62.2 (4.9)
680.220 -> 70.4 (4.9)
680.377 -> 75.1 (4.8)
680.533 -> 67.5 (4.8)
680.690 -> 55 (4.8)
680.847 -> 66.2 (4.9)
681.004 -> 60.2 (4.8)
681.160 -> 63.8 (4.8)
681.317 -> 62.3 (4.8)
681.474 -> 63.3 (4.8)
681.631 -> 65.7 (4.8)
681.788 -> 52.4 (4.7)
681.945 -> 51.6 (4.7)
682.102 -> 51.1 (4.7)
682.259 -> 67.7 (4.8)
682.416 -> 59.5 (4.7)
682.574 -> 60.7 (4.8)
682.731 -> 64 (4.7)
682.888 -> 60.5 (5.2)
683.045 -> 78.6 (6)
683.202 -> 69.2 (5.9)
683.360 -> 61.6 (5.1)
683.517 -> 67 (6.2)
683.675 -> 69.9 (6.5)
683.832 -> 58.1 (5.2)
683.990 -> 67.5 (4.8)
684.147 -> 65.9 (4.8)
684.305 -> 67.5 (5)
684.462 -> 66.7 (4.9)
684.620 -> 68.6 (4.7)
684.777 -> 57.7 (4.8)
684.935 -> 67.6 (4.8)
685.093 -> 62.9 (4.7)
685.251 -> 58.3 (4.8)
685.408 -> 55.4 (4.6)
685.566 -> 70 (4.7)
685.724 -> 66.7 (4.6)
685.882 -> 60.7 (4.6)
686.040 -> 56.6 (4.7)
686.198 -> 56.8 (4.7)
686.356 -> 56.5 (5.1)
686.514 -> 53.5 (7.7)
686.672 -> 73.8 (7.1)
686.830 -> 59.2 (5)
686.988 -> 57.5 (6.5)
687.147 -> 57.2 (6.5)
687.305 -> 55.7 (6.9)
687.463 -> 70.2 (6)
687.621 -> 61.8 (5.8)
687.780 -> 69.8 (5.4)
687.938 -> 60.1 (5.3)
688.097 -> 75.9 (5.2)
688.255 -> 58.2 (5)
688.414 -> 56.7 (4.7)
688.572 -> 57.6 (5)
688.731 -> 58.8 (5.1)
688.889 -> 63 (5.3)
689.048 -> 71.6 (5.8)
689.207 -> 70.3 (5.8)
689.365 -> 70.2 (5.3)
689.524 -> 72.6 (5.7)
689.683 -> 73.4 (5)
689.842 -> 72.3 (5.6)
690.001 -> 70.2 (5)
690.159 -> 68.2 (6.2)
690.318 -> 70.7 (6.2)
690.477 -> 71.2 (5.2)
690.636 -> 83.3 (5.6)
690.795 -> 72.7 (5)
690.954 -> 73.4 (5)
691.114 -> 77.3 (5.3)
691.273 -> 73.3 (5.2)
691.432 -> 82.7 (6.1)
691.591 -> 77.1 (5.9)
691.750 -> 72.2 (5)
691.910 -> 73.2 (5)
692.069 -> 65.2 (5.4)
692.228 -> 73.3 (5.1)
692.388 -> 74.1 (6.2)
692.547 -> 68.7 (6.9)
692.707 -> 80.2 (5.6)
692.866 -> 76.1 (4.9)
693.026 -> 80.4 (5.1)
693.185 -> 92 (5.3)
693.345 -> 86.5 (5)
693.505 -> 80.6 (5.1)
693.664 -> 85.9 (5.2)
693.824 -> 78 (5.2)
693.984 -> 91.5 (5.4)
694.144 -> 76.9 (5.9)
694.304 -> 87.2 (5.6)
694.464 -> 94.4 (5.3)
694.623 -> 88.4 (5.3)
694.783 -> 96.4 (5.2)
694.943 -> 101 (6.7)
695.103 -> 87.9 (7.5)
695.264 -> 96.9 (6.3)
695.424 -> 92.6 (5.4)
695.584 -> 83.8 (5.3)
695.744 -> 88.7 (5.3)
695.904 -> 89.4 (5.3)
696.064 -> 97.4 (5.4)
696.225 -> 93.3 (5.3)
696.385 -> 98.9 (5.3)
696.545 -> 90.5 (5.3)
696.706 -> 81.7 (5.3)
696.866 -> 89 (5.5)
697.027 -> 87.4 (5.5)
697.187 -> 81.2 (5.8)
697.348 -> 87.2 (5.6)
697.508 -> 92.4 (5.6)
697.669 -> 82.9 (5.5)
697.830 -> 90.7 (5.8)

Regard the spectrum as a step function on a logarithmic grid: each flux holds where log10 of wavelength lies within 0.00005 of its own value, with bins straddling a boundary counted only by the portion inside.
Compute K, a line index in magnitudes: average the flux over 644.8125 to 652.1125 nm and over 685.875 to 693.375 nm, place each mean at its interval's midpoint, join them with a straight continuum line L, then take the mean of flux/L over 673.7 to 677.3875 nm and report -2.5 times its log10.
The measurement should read 0.137 mag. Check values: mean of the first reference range 86.1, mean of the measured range 66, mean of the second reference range 69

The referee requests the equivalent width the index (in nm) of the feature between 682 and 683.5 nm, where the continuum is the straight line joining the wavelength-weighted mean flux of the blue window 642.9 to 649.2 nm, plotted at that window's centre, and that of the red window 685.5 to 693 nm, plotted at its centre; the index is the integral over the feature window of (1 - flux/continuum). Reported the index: 0.14 nm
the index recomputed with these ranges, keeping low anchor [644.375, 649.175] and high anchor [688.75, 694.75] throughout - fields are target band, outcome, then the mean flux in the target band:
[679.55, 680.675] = 0.21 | 64.4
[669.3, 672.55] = 0.46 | 69.3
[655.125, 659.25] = -0.28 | 89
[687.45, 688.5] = 0.18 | 64.3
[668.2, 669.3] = 0.19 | 67.2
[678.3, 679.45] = 0.29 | 59.1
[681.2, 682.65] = 0.35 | 59.4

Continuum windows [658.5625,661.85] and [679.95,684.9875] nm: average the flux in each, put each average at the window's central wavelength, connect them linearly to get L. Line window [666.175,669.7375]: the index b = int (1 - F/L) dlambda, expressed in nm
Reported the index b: 0.378 nm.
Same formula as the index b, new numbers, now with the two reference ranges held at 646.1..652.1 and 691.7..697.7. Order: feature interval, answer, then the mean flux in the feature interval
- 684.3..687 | 0.75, 62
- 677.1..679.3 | 0.57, 63.8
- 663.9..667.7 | 0.38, 77.7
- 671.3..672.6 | 0.34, 63.9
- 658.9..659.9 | -0.05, 91.1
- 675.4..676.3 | 0.23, 64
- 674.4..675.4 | 0.22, 67.1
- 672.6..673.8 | 0.31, 64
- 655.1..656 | -0.03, 89.5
